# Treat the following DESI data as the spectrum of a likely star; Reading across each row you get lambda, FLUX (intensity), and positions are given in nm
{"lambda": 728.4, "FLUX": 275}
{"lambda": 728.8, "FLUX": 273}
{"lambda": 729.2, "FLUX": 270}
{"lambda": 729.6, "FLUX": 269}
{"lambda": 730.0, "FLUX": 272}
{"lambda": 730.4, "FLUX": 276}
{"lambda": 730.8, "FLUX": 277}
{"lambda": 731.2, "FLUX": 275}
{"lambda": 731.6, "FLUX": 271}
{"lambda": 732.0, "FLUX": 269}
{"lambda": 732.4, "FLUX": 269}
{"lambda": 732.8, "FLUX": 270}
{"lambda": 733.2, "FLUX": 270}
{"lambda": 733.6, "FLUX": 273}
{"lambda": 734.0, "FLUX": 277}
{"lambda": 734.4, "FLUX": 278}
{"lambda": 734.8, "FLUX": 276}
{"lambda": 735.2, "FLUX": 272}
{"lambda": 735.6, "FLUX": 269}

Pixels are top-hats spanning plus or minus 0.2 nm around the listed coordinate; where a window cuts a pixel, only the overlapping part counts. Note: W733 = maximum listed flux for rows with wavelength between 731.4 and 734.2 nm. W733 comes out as 277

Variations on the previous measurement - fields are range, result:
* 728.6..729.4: 273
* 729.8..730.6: 276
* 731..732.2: 275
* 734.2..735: 278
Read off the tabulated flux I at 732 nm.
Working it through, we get 269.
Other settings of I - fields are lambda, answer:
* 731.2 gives 275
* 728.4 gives 275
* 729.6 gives 269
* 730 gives 272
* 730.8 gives 277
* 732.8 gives 270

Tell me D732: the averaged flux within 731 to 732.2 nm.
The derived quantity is 272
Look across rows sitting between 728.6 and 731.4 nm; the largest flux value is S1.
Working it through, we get 277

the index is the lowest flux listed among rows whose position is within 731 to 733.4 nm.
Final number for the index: 269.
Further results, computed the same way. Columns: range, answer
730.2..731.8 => 271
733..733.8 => 270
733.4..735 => 273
